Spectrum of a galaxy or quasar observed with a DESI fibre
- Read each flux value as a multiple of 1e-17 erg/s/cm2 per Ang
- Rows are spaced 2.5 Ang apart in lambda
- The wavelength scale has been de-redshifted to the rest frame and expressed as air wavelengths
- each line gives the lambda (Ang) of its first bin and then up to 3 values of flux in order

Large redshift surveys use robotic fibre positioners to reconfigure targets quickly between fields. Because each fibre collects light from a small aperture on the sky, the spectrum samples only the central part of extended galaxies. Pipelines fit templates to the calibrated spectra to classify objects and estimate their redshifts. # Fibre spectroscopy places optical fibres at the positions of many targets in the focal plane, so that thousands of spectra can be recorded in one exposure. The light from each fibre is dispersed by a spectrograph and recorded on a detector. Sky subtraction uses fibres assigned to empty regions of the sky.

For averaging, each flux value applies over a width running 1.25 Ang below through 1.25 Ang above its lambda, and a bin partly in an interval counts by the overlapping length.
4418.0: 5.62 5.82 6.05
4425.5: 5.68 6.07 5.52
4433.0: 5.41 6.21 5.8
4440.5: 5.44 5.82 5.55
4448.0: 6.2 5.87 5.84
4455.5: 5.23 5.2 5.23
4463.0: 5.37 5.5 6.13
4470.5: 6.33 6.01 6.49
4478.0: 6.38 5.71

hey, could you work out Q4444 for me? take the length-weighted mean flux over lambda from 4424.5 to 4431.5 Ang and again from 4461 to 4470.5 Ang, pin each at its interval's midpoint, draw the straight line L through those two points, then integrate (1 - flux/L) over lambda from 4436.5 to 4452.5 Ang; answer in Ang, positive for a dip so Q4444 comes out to -0.12 Ang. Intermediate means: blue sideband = 5.77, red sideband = 5.72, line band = 5.79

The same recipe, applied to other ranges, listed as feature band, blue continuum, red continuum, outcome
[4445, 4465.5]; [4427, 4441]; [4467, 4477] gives 1.6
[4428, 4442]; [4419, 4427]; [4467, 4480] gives 0.5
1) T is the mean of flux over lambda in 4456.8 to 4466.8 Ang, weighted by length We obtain 5.33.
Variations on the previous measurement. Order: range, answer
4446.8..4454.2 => 5.97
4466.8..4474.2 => 6.16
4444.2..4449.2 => 5.87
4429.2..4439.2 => 5.74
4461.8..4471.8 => 5.84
